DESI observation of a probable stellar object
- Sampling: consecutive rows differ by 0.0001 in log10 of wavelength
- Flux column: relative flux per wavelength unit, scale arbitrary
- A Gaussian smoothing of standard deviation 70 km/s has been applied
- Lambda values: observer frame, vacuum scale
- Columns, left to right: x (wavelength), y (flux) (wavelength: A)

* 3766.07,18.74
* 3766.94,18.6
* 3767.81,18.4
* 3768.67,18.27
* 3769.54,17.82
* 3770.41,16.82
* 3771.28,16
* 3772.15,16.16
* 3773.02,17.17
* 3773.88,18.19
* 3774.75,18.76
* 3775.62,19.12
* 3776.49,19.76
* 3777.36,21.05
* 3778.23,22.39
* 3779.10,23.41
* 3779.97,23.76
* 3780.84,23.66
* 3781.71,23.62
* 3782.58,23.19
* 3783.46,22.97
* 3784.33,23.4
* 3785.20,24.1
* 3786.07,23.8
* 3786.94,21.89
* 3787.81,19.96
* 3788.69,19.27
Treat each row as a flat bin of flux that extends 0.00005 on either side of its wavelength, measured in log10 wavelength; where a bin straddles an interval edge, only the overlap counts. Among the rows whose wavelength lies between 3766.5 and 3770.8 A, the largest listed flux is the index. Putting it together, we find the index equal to 18.6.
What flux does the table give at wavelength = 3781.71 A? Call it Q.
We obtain 23.62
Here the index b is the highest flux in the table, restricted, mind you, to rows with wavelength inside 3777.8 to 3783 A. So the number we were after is 23.76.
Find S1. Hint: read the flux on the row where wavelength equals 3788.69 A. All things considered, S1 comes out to 19.27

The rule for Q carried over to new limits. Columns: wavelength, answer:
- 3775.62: 19.12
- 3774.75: 18.76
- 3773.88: 18.19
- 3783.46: 22.97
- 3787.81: 19.96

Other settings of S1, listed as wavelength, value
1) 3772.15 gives 16.16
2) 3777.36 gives 21.05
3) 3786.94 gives 21.89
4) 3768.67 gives 18.27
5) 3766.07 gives 18.74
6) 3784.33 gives 23.4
